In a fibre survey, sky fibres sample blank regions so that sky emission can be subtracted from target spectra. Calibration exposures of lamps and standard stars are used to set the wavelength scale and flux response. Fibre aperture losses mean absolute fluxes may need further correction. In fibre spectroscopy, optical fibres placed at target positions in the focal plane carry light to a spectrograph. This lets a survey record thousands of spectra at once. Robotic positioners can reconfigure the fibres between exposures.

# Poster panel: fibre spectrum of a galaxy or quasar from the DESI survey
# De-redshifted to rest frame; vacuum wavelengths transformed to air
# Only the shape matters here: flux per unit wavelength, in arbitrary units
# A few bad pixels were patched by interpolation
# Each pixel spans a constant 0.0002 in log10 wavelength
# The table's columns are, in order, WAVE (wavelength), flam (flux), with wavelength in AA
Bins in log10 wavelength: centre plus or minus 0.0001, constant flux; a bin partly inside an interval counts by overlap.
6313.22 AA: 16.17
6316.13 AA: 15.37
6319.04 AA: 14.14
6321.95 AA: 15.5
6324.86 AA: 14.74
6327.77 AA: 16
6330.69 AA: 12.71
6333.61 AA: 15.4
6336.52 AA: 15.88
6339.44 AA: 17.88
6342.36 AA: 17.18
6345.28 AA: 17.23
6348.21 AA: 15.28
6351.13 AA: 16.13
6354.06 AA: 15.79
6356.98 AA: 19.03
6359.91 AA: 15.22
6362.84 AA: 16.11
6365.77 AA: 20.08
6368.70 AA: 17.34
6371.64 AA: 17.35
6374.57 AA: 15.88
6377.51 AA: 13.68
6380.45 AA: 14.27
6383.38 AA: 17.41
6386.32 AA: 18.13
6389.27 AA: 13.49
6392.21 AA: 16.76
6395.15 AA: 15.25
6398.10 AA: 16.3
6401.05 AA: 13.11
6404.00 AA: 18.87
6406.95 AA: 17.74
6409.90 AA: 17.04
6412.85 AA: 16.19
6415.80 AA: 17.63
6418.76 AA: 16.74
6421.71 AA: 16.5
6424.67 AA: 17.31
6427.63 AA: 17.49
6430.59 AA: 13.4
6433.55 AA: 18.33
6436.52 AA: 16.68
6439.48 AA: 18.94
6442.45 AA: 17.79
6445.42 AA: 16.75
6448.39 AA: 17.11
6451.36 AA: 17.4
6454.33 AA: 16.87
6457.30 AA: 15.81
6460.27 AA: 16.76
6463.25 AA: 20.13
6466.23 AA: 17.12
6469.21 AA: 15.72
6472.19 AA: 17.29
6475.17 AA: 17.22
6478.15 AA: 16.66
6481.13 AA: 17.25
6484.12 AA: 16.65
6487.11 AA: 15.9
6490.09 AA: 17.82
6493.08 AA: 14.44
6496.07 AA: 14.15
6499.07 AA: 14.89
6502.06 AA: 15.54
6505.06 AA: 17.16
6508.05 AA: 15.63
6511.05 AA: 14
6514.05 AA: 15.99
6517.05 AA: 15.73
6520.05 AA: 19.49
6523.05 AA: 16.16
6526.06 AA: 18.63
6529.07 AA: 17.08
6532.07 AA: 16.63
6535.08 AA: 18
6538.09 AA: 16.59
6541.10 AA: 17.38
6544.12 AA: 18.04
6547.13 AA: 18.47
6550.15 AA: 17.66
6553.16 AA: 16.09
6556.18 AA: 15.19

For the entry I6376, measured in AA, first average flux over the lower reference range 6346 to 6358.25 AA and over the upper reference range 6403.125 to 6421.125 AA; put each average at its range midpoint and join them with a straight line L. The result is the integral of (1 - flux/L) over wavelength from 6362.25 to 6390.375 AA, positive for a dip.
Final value 0.7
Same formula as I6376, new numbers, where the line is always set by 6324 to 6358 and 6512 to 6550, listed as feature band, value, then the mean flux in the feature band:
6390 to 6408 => 0.3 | 16.2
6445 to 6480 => -0.4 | 17.1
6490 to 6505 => 1.6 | 15.3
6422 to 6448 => -0.6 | 17.1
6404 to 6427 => -0.8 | 17.2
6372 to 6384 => 0.7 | 15.4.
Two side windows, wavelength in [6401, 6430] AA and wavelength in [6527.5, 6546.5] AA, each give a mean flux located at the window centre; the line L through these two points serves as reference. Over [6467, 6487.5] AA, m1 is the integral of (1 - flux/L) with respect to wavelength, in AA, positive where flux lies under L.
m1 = 0.5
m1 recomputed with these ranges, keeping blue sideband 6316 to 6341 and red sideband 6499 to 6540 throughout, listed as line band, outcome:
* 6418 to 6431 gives -0.4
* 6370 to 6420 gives -1.5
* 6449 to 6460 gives -0.4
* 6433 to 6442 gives -1.1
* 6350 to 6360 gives -0.8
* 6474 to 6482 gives -0.3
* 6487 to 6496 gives 0.4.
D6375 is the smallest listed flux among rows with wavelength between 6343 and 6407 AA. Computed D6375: 13.11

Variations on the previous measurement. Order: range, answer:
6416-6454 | 13.4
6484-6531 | 14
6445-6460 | 15.81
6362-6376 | 15.88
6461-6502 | 14.15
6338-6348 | 17.18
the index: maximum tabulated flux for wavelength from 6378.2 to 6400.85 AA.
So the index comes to 18.13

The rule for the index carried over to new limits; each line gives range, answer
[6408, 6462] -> 18.94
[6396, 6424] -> 18.87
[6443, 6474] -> 20.13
